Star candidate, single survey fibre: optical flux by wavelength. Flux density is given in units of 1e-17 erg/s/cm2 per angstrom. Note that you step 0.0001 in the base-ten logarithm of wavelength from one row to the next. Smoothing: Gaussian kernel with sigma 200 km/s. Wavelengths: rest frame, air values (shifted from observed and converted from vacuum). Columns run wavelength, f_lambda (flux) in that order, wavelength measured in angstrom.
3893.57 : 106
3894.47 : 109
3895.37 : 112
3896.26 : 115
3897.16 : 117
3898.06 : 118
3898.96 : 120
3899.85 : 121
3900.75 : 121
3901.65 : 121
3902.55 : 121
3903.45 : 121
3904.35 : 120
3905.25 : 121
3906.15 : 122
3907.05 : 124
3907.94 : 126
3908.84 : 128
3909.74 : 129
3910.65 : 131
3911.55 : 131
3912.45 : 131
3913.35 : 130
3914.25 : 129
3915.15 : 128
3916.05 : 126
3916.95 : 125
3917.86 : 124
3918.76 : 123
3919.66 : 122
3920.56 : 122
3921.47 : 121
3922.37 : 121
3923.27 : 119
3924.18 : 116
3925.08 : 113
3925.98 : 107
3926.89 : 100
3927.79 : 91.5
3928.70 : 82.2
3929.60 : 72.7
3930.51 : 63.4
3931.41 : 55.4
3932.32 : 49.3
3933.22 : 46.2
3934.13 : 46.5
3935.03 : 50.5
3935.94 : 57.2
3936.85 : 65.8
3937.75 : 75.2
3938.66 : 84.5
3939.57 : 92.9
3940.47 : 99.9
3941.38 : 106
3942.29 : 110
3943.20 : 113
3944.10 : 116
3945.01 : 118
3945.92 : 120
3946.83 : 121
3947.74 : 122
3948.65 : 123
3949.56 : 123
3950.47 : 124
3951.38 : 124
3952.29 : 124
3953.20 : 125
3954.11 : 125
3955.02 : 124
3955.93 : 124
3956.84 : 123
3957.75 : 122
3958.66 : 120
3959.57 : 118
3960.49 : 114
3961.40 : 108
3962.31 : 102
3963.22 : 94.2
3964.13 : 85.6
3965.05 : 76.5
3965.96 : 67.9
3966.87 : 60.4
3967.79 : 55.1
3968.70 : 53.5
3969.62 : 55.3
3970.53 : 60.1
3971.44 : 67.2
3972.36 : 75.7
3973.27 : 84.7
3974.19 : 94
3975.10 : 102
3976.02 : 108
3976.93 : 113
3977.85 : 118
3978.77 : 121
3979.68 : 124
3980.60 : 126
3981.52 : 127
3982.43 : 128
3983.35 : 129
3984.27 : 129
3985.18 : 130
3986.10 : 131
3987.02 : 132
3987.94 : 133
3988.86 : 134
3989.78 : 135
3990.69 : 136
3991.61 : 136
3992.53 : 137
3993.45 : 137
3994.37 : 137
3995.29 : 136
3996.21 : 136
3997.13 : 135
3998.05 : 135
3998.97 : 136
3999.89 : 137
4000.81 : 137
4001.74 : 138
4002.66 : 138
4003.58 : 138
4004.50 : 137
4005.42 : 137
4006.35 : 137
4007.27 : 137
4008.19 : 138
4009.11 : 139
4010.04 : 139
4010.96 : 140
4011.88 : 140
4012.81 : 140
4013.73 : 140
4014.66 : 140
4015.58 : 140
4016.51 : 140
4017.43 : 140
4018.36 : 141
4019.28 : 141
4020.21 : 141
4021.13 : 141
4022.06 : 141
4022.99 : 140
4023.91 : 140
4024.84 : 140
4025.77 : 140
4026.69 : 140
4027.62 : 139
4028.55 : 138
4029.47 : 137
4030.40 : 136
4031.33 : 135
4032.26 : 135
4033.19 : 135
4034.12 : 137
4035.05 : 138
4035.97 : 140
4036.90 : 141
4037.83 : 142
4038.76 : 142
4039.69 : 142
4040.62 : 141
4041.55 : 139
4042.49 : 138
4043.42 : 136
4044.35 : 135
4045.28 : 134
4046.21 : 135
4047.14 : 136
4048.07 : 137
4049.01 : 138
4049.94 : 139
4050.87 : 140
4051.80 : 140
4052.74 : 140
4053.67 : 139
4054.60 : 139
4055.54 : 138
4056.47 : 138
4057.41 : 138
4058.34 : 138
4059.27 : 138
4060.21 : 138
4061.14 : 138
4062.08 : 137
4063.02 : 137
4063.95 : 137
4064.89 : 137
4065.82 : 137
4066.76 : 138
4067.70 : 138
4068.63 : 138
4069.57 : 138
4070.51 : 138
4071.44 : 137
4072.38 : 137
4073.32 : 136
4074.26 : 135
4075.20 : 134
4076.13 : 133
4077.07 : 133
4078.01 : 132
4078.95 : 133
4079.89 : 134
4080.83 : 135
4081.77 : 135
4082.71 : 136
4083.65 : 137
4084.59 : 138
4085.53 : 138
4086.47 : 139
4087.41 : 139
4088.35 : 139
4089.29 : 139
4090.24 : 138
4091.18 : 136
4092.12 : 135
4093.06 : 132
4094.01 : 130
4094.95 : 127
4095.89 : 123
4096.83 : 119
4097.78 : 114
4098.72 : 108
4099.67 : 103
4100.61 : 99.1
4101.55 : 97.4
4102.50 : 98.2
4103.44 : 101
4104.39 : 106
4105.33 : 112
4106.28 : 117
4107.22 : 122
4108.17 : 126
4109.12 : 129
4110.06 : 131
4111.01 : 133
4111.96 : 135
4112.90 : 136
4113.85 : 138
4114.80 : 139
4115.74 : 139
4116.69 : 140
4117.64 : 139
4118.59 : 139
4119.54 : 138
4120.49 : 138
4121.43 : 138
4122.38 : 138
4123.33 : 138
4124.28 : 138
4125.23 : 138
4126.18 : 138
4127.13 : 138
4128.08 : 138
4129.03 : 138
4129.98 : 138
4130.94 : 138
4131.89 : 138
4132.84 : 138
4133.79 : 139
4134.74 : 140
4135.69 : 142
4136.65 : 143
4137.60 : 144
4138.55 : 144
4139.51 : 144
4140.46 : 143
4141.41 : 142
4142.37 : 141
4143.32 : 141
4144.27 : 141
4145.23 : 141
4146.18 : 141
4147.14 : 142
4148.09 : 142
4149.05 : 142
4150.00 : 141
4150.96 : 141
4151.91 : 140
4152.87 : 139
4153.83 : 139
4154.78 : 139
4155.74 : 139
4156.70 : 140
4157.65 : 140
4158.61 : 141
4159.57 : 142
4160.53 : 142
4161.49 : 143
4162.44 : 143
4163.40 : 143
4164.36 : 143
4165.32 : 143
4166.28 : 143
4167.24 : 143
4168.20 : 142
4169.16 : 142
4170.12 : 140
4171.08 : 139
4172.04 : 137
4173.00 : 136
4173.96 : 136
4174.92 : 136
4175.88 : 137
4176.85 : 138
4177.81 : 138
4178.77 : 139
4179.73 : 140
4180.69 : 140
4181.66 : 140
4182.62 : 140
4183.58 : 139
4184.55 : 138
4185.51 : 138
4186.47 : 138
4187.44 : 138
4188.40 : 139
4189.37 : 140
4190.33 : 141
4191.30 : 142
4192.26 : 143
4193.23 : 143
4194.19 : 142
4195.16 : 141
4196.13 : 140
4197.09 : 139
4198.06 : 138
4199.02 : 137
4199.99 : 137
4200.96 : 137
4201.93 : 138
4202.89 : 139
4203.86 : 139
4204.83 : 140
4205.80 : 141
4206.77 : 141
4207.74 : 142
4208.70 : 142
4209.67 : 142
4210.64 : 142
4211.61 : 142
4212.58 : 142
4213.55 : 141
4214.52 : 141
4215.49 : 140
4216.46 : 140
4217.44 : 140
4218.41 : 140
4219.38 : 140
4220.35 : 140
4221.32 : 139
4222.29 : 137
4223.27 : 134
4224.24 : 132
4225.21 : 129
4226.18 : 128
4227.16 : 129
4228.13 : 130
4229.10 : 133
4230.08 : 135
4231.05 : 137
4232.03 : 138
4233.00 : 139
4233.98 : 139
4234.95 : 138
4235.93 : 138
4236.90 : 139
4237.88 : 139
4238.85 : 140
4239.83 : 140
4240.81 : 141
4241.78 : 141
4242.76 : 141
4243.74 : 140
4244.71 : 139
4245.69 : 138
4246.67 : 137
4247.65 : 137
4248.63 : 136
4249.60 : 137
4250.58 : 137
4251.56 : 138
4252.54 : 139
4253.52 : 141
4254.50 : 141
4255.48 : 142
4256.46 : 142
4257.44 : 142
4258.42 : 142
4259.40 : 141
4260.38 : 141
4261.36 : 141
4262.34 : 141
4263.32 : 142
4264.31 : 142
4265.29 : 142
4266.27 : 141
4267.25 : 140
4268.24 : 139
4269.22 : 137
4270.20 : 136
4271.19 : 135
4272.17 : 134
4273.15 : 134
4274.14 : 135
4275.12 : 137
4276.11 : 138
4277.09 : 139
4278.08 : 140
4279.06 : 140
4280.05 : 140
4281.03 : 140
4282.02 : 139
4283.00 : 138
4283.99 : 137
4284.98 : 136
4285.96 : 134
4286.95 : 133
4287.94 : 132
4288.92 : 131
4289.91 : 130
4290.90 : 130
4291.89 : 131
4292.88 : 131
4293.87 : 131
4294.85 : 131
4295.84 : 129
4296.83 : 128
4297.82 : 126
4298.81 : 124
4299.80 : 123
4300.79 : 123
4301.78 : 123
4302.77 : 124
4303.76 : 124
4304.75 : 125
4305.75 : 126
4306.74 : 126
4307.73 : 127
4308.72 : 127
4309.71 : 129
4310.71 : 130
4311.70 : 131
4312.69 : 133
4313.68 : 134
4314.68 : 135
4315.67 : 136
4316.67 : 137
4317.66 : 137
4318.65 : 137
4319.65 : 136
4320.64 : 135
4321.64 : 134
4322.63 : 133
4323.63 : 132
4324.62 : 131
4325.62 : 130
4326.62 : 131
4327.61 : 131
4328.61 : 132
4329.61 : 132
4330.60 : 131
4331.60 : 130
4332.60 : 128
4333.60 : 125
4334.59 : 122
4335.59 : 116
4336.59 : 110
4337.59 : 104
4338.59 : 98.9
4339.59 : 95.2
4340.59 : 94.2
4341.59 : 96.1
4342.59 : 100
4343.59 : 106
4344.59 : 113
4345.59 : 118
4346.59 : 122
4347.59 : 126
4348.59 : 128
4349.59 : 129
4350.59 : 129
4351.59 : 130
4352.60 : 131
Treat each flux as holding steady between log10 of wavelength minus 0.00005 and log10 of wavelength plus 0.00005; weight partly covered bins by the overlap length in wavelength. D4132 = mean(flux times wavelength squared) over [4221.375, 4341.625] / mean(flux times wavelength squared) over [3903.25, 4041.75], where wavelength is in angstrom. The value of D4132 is 1.3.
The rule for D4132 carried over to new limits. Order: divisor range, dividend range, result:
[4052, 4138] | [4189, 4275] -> 1.12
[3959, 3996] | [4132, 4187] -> 1.42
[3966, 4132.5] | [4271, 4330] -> 1.14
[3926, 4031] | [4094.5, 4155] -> 1.24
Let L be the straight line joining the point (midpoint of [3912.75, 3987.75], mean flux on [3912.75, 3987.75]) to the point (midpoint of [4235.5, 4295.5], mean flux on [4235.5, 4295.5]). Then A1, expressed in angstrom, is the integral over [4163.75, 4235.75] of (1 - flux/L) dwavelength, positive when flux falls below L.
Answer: -4.6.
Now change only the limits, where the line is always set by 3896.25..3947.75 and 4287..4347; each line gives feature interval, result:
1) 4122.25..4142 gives -3.93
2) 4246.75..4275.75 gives -3.88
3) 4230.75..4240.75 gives -1.43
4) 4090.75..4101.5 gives -0.43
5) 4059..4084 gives -4.88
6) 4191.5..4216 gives -4.17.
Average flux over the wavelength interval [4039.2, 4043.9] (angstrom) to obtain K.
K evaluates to 139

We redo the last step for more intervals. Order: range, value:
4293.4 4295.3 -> 132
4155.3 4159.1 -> 140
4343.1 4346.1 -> 112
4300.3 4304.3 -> 124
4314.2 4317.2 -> 136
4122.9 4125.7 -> 138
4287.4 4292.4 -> 131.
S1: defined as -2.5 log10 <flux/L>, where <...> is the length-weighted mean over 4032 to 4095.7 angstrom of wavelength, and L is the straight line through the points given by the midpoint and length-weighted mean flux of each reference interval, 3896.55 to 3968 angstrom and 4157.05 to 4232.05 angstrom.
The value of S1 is -0.11 mag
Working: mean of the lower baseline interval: 107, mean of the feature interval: 137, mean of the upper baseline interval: 139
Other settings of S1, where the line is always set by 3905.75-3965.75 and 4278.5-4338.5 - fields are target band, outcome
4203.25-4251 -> -0.11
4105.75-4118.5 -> -0.13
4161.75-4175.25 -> -0.16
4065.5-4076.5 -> -0.18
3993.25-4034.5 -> -0.23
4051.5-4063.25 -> -0.20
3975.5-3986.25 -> -0.12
